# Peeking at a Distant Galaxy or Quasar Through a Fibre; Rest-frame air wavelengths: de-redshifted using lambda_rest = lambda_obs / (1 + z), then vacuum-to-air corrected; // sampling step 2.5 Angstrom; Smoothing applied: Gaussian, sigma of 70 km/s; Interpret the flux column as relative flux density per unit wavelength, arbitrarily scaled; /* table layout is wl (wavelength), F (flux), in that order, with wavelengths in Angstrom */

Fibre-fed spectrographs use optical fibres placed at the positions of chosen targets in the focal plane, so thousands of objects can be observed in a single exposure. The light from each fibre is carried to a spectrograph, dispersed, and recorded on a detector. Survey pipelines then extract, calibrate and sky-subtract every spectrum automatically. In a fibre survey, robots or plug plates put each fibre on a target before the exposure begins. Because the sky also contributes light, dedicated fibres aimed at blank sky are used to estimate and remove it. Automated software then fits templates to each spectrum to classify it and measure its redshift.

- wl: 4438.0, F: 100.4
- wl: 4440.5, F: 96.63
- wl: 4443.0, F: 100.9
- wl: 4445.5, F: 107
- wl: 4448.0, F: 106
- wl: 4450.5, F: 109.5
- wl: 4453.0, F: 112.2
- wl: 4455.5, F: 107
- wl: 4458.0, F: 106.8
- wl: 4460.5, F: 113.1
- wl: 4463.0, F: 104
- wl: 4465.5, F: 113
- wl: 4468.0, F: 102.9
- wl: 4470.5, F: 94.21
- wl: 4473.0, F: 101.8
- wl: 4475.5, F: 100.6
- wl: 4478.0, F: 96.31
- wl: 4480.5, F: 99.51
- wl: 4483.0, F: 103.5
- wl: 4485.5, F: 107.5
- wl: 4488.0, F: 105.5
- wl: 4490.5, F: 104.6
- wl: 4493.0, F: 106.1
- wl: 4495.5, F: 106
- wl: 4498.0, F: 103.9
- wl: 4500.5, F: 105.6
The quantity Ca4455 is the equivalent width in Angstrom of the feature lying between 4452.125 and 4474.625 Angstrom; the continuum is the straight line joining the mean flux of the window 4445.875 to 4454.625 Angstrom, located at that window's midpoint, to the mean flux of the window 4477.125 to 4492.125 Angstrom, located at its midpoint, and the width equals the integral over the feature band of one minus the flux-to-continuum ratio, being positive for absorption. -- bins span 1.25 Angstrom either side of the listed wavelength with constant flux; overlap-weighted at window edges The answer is 0.17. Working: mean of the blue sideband 109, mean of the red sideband 103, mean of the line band 106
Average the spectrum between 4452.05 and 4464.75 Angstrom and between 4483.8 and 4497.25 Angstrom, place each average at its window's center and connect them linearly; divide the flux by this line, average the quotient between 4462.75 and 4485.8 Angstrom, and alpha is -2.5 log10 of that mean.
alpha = 0.05 mag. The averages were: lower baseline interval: 109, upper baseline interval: 106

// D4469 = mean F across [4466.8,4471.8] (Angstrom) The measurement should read 98.5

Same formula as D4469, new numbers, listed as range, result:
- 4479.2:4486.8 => 103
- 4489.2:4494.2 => 105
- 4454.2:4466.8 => 109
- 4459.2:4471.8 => 105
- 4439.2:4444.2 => 98.8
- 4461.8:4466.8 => 108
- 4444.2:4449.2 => 106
